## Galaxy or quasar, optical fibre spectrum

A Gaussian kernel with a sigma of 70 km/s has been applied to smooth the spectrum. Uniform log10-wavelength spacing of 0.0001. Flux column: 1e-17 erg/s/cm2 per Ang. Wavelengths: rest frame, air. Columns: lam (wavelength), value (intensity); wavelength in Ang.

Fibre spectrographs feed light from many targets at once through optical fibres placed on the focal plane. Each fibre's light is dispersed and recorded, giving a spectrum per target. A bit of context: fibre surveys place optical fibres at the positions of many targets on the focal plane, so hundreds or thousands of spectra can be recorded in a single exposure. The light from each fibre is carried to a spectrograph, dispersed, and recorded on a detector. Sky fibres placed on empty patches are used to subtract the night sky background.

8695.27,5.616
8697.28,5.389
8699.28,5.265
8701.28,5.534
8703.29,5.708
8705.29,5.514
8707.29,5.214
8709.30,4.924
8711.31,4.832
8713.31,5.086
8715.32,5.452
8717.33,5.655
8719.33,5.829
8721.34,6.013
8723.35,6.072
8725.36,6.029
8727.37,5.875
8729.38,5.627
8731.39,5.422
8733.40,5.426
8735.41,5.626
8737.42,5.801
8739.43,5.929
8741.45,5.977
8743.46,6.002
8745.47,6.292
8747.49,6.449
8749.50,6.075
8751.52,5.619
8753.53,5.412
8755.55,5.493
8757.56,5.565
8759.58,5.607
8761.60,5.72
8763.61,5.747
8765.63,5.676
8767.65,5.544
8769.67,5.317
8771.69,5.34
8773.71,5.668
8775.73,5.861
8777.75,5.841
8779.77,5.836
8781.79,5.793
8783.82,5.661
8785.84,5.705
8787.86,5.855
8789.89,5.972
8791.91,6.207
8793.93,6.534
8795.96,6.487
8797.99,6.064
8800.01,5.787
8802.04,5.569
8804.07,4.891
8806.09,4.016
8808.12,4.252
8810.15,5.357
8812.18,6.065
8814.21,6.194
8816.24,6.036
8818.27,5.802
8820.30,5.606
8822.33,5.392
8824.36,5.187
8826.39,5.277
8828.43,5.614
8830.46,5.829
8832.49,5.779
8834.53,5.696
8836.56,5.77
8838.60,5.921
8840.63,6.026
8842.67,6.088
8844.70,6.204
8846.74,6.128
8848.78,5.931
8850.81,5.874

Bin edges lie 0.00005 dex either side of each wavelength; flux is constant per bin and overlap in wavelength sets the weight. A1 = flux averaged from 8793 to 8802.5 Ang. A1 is 6.11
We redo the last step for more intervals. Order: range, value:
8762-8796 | 5.81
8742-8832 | 5.69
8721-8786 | 5.76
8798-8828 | 5.42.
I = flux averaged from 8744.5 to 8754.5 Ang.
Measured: 5.97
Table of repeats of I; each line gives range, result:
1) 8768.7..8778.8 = 5.61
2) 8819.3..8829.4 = 5.41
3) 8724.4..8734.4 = 5.67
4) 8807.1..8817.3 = 5.58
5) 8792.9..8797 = 6.5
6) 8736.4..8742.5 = 5.9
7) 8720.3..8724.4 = 6.03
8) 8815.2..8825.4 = 5.61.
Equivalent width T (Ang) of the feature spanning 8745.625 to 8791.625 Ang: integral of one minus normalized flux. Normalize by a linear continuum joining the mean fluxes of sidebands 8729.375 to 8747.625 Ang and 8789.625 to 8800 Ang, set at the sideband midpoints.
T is 2.4 Ang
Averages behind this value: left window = 5.84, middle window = 5.73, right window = 6.23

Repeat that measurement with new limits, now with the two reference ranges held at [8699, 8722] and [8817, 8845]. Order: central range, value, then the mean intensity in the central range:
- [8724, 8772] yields -2.0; 5.74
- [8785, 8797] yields -1.1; 6.13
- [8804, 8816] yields 1.0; 5.21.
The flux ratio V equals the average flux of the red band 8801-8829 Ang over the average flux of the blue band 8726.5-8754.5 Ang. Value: 0.92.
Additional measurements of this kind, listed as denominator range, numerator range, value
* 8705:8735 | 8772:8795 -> 1.06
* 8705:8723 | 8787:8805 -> 1.10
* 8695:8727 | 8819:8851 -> 1.05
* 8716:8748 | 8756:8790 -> 0.97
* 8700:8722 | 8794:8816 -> 1.02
